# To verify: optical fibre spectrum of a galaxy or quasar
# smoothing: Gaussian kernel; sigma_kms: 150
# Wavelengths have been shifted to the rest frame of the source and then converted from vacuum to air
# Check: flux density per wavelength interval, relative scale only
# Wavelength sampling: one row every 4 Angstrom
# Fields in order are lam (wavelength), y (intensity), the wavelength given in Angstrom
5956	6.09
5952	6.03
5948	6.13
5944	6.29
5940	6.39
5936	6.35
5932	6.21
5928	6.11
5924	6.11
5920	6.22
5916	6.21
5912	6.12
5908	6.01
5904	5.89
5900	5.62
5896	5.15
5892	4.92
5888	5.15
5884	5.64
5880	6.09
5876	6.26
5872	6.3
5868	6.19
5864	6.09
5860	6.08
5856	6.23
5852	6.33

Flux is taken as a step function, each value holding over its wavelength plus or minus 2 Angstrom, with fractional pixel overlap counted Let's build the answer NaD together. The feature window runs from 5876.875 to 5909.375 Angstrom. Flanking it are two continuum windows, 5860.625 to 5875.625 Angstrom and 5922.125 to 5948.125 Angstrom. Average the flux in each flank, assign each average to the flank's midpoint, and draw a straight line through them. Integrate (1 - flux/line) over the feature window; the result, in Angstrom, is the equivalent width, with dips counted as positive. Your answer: 3.3 Angstrom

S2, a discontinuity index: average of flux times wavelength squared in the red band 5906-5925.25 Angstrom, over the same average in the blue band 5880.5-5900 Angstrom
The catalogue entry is 1.16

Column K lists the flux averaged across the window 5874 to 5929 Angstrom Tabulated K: 5.82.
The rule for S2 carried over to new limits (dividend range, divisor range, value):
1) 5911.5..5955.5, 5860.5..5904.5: 1.09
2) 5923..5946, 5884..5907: 1.17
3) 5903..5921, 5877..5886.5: 1.05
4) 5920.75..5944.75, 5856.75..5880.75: 1.03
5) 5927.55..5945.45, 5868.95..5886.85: 1.06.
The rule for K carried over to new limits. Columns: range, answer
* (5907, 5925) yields 6.14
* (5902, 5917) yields 6.05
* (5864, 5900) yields 5.73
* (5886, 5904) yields 5.29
